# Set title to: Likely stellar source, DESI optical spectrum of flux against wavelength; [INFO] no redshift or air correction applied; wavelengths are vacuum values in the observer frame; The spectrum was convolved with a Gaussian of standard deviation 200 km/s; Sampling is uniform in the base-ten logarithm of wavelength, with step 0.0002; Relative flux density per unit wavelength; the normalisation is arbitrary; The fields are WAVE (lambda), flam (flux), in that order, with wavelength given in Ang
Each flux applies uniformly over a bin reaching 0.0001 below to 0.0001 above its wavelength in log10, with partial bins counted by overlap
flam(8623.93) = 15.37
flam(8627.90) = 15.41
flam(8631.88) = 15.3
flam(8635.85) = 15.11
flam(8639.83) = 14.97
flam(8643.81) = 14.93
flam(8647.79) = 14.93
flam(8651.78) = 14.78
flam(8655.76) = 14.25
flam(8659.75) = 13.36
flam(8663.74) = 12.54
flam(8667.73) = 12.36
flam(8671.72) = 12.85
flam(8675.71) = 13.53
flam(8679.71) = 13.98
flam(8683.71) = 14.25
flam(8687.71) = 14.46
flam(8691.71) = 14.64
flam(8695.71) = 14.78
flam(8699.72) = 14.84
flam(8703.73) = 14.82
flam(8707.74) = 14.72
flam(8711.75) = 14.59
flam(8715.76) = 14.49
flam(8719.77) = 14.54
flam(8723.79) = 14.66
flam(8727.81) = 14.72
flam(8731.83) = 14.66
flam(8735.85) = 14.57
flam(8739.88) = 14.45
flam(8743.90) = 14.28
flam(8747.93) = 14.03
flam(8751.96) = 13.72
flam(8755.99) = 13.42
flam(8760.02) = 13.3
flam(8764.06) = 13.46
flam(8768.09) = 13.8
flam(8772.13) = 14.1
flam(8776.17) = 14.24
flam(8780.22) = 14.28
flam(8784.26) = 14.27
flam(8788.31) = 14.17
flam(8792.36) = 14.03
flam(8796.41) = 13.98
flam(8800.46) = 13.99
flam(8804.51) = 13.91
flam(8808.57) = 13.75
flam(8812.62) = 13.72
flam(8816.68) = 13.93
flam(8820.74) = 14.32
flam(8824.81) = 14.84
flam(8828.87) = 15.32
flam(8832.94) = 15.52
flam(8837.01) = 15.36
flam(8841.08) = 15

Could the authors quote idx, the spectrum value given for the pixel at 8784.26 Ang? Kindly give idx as 14.27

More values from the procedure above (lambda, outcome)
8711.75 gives 14.59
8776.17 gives 14.24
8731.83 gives 14.66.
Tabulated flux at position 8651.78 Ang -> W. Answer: 14.78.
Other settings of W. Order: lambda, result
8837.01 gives 15.36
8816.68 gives 13.93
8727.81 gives 14.72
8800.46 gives 13.99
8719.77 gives 14.54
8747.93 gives 14.03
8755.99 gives 13.42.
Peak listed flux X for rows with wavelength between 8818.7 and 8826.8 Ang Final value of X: 14.84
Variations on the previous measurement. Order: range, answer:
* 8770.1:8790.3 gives 14.28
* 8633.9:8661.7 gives 15.11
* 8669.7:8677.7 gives 13.53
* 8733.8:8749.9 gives 14.57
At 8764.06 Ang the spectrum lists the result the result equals 13.46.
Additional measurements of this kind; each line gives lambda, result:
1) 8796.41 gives 13.98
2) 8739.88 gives 14.45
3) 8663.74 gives 12.54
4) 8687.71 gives 14.46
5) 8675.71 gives 13.53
